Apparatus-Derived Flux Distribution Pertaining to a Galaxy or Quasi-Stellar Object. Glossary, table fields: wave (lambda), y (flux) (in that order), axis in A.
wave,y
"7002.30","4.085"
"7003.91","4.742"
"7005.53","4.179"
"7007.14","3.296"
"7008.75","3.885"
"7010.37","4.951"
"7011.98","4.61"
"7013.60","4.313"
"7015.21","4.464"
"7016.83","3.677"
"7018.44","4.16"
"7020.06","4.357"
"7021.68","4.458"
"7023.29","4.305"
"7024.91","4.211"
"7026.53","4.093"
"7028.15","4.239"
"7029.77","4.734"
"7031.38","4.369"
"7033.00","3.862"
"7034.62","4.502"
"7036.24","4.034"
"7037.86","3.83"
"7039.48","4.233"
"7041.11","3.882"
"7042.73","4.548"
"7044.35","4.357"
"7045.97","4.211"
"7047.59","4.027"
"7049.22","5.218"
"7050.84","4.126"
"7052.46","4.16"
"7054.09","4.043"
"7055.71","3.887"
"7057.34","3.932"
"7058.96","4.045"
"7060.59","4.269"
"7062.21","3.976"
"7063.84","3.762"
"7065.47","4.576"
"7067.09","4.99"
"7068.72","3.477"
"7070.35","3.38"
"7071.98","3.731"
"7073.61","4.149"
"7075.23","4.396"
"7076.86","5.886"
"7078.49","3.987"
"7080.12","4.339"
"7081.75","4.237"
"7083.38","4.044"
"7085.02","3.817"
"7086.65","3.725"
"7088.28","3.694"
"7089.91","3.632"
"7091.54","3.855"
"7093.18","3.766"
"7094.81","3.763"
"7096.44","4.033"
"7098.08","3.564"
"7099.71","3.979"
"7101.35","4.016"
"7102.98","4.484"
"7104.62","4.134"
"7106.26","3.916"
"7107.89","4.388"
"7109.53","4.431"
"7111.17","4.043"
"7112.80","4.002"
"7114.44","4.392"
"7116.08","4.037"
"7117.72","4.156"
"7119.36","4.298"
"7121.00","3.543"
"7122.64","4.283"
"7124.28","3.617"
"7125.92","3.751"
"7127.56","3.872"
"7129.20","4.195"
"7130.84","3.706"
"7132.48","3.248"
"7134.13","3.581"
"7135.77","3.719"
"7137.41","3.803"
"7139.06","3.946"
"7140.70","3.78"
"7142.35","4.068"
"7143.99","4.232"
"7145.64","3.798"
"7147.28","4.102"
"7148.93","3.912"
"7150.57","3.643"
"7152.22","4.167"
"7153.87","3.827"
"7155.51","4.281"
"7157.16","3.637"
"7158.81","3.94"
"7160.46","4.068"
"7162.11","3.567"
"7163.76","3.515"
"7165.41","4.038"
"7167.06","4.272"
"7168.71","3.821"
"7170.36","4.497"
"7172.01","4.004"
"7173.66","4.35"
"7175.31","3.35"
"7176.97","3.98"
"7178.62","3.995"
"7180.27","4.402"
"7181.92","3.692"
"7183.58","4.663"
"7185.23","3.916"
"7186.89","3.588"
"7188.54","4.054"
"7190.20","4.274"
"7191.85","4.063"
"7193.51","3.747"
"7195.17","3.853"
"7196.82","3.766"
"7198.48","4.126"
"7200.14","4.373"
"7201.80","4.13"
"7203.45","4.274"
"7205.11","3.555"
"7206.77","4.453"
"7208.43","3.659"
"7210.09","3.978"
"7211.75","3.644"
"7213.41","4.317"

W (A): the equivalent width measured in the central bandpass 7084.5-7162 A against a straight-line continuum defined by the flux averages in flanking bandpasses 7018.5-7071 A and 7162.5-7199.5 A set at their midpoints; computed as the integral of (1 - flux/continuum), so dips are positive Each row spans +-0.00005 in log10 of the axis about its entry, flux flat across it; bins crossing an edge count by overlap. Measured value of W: 2.8 A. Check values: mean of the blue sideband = 4.19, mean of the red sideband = 4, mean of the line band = 3.93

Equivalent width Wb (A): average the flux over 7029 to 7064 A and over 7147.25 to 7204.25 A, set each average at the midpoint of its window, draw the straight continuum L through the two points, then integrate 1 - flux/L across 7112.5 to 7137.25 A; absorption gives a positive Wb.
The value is 1.1 A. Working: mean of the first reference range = 4.19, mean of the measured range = 3.89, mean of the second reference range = 4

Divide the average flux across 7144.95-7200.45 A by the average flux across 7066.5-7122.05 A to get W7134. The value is 0.98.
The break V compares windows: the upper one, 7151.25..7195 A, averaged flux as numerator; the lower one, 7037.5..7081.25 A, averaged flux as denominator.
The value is 0.95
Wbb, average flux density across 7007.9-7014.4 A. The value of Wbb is 4.43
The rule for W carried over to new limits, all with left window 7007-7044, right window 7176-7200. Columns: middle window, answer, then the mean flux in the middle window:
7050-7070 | 0.5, 4.09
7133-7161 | 1.1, 3.9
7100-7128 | 0.2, 4.08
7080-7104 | 1.3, 3.92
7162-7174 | 0.1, 4.02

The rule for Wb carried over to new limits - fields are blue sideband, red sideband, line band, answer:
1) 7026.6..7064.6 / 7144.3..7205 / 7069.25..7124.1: 0.68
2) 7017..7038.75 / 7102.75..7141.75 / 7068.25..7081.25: -0.30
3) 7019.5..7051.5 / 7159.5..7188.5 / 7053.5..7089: 0.81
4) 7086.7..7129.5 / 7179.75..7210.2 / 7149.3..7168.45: 0.52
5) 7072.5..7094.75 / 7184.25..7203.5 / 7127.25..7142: 1.06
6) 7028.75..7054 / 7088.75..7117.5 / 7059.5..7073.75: 0.47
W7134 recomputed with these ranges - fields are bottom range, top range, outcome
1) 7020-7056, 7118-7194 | 0.93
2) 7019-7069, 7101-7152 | 0.94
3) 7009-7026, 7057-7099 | 0.93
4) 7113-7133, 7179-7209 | 1.03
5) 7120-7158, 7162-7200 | 1.04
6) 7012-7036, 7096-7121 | 0.96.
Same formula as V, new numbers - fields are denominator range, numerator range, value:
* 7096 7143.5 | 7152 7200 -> 1.00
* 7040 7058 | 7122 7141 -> 0.90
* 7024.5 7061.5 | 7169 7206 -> 0.96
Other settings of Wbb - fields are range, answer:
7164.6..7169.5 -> 4.05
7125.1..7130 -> 3.94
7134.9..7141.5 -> 3.81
